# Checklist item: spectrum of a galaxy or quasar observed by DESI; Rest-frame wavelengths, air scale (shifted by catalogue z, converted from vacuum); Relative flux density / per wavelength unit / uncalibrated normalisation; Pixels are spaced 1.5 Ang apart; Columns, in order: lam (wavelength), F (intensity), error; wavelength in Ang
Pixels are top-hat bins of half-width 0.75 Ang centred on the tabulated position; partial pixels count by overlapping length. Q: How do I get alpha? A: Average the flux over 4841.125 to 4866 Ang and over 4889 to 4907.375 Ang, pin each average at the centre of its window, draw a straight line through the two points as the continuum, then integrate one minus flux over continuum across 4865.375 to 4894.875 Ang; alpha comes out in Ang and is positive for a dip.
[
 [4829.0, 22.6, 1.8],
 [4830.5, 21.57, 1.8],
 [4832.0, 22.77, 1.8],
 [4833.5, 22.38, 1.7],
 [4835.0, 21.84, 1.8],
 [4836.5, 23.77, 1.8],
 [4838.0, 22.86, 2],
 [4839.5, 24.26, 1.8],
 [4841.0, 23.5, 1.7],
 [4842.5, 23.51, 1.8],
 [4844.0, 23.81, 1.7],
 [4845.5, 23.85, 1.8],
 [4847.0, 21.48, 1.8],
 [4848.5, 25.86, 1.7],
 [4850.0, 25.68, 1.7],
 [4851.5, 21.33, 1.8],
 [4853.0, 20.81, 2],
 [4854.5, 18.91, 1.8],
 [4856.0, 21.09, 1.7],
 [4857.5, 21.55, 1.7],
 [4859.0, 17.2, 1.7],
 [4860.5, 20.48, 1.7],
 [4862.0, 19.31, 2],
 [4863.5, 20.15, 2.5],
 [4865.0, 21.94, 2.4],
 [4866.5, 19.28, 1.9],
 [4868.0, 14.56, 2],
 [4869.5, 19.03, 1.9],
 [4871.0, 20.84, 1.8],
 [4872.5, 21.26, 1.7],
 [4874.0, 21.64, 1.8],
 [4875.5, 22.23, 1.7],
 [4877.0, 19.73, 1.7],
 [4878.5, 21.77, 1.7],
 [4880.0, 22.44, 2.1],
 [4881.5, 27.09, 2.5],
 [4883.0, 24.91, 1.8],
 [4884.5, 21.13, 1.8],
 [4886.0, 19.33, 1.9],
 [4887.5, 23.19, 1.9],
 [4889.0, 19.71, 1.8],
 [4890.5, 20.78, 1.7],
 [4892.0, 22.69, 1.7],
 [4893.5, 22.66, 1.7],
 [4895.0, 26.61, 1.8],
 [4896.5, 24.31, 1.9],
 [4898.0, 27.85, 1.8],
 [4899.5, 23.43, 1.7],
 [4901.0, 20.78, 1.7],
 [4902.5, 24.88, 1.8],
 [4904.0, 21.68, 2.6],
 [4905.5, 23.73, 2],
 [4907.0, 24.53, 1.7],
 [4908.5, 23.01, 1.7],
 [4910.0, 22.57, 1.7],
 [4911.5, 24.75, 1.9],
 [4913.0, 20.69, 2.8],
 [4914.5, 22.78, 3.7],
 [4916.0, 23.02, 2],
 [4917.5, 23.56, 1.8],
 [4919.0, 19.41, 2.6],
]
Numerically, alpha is 1.8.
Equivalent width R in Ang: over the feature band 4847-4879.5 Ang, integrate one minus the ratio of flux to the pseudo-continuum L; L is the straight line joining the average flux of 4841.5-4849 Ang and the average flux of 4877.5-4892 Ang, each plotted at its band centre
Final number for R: 3.21 Ang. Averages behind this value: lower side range 23.6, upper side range 22.2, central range 20.7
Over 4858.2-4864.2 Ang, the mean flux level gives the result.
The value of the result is 19.3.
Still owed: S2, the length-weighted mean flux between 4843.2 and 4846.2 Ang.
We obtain 23.8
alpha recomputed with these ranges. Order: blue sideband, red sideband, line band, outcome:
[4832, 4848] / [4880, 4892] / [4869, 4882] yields 0.5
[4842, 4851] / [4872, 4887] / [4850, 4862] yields 1.5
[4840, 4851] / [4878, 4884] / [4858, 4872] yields 2.7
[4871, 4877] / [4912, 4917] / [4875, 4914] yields -1.9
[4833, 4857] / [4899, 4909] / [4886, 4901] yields 0.0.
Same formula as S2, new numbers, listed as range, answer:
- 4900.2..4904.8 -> 22.5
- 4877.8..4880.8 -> 22.2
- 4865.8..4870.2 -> 17.6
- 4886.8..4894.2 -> 21.8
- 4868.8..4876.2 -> 21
